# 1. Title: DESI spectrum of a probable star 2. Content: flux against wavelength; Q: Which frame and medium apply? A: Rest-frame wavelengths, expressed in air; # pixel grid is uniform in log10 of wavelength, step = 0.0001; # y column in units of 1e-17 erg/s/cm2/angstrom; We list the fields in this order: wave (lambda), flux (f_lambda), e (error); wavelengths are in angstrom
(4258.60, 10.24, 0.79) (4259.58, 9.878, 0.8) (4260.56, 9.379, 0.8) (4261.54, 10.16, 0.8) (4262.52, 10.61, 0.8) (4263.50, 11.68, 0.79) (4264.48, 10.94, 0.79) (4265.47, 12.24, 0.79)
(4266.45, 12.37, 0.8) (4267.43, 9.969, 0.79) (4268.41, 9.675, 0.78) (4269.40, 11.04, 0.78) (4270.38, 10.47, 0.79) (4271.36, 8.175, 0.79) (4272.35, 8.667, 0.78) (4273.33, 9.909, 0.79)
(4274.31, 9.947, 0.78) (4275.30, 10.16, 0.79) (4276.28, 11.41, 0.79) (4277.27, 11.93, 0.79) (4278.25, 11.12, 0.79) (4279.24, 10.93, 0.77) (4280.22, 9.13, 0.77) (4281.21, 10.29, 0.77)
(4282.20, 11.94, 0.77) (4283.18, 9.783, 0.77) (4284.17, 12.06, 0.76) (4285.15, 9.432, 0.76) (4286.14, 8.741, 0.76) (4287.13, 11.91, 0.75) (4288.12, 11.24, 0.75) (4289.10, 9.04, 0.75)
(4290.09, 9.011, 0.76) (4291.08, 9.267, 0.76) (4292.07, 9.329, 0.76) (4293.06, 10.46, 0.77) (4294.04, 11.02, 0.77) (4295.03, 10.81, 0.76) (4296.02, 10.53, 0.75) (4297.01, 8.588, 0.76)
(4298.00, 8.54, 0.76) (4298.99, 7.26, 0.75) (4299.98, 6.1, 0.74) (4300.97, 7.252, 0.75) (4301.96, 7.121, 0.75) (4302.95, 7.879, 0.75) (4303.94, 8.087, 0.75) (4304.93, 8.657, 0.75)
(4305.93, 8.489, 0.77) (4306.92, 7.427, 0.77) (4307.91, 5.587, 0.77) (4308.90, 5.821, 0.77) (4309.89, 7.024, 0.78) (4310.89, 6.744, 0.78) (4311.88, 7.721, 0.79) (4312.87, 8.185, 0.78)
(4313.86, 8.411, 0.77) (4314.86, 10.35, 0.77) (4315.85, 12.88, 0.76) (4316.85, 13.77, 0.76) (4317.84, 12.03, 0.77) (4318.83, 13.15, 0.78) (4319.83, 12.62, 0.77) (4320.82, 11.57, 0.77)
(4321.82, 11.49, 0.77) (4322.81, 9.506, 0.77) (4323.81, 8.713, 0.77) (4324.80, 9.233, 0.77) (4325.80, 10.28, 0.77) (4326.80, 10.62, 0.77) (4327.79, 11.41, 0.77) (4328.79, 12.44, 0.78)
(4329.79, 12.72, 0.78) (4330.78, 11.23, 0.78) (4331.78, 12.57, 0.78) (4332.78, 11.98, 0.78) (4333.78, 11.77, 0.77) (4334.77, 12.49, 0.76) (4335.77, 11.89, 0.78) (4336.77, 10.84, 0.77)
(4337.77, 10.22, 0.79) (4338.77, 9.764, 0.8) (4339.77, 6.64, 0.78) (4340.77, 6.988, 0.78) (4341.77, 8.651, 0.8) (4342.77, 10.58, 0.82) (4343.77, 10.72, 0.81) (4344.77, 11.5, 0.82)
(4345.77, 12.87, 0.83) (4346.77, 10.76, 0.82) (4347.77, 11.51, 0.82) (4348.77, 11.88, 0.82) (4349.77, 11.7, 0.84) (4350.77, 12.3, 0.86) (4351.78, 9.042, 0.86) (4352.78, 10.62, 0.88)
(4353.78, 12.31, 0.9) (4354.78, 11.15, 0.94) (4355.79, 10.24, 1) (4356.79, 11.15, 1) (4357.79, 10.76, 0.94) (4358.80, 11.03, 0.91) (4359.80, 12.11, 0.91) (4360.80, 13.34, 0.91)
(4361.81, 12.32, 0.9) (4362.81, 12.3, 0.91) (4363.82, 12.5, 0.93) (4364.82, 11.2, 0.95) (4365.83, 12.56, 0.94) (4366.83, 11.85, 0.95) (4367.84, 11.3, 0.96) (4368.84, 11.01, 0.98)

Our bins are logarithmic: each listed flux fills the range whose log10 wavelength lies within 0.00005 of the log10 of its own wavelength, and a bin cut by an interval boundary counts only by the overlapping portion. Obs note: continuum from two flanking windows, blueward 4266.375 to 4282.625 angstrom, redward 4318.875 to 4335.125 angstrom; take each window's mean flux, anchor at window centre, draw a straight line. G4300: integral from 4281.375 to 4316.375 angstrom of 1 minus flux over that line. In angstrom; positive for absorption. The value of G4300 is 6.0 angstrom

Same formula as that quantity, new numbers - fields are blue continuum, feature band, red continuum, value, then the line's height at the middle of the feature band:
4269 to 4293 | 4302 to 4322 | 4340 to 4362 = 2.4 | 10.6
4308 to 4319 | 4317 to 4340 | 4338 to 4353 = -3.2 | 9.85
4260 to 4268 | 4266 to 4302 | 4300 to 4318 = -0.3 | 9.79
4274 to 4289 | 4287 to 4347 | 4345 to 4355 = 6.5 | 11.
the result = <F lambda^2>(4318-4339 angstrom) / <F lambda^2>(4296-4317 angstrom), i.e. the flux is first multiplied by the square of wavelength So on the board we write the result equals 1.40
